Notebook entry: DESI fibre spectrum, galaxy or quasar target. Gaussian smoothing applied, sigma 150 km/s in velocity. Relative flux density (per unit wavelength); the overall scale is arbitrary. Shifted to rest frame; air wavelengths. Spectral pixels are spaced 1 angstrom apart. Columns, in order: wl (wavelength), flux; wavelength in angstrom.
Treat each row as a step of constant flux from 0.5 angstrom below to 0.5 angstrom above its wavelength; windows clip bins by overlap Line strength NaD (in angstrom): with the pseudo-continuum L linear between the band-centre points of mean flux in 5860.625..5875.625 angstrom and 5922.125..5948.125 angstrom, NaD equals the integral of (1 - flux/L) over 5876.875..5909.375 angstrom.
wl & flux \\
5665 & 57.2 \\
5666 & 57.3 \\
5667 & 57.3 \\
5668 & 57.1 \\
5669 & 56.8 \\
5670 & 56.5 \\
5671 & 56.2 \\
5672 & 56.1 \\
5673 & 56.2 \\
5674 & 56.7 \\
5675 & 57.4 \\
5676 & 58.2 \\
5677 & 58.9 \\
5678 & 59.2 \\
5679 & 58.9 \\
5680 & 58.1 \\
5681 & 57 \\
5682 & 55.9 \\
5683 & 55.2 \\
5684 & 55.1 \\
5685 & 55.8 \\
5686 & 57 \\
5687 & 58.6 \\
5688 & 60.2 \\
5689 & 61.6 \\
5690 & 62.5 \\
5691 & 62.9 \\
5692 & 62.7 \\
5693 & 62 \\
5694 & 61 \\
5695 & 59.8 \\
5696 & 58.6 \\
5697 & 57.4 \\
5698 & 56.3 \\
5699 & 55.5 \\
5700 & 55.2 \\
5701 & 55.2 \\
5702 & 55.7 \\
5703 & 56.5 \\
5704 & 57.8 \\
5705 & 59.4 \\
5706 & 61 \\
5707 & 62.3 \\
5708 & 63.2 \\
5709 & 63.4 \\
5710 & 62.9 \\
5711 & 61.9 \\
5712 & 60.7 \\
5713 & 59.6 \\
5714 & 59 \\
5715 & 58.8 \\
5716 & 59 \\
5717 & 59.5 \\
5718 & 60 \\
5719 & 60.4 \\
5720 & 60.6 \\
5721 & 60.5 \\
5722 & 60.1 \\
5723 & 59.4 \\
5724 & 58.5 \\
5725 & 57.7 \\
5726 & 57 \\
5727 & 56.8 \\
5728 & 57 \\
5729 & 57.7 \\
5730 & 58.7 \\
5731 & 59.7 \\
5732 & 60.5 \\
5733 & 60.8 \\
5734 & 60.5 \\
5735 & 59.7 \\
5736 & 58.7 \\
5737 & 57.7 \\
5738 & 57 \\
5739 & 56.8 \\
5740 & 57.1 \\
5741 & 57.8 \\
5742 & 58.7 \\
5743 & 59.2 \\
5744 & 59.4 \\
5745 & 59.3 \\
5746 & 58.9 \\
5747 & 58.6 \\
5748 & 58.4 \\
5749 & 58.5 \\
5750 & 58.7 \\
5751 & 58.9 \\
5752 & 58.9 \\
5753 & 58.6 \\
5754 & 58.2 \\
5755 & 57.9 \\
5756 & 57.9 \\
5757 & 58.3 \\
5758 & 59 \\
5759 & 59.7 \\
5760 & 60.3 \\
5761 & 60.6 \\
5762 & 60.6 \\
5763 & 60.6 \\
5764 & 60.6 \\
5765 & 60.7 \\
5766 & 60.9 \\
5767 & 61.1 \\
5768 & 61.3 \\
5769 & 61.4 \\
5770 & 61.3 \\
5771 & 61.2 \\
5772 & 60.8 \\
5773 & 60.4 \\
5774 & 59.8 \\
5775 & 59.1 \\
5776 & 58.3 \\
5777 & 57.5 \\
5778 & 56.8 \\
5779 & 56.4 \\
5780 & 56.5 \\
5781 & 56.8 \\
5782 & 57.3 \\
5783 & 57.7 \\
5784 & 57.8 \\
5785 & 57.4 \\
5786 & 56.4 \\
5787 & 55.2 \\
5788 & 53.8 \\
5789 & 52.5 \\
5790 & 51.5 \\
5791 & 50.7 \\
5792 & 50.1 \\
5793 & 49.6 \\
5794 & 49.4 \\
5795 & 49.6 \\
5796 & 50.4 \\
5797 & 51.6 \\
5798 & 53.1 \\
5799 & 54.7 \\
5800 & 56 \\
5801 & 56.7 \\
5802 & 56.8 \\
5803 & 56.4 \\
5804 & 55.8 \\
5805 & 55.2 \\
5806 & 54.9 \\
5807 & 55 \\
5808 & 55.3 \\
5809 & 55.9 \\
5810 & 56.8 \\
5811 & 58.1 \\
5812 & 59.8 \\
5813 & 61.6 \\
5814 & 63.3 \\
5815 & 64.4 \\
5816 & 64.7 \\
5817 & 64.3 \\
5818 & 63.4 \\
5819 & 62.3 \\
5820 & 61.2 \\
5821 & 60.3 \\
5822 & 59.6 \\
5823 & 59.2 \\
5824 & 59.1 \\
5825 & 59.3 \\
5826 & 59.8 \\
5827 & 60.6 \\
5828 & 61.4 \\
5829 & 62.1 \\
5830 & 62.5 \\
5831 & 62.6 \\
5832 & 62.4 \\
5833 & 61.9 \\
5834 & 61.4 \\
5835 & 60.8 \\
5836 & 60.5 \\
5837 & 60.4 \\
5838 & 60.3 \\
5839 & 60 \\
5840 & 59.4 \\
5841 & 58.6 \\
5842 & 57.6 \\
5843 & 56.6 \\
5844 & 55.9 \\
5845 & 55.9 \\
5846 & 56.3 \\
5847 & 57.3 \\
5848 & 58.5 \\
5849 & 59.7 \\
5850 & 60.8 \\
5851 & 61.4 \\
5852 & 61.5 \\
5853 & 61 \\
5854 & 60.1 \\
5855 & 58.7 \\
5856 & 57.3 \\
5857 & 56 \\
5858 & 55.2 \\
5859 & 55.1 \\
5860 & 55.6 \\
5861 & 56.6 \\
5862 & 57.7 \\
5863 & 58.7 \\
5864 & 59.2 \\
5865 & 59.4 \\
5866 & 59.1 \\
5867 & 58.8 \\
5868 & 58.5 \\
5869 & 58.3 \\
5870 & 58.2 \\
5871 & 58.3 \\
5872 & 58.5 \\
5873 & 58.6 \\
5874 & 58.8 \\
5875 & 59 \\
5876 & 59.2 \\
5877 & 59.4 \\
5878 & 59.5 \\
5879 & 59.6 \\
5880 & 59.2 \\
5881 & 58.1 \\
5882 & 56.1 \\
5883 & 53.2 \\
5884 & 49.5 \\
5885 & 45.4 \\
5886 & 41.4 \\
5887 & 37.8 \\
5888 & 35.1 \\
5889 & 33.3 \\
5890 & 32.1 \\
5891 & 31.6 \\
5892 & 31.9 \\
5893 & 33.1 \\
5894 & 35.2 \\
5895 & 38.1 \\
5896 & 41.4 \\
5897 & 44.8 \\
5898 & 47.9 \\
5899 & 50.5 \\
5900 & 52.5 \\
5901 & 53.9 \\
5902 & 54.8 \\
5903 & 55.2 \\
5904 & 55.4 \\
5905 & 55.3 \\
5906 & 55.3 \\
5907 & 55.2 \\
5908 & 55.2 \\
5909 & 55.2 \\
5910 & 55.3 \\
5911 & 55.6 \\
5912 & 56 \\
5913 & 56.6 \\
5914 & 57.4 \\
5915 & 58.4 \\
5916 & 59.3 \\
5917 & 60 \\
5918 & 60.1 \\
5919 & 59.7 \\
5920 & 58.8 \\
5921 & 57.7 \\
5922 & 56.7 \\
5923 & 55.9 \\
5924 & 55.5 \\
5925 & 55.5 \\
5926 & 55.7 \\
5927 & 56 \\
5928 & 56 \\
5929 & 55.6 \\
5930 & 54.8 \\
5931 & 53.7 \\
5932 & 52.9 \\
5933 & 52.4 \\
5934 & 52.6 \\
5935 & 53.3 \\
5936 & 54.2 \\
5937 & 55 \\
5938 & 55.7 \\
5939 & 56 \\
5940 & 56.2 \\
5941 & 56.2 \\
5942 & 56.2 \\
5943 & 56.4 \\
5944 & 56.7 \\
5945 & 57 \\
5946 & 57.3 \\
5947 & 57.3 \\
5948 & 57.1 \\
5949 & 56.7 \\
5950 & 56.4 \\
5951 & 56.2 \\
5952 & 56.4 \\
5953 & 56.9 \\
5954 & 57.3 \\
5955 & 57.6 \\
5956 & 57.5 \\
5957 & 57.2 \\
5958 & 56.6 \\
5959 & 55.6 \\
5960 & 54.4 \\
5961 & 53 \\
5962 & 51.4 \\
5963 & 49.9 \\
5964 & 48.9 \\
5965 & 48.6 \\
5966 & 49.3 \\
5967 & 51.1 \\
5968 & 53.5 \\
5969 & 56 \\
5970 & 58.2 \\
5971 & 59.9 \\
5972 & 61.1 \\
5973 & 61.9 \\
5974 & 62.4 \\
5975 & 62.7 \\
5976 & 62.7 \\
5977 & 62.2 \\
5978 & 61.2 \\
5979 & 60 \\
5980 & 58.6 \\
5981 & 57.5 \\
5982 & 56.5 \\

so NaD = 5.43 angstrom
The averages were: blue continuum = 58.5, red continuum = 55.4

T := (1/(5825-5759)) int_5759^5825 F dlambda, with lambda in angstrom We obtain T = 57.7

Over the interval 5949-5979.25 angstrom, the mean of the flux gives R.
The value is 56.5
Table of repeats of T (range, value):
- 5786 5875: 58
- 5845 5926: 53.9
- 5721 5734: 58.8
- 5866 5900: 49.3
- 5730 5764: 59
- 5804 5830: 59.9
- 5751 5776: 59.9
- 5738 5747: 58.3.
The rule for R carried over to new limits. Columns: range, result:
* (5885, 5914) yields 46.8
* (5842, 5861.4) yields 57.9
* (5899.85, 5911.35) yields 55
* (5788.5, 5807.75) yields 53.2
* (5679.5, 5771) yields 59.1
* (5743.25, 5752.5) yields 58.9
